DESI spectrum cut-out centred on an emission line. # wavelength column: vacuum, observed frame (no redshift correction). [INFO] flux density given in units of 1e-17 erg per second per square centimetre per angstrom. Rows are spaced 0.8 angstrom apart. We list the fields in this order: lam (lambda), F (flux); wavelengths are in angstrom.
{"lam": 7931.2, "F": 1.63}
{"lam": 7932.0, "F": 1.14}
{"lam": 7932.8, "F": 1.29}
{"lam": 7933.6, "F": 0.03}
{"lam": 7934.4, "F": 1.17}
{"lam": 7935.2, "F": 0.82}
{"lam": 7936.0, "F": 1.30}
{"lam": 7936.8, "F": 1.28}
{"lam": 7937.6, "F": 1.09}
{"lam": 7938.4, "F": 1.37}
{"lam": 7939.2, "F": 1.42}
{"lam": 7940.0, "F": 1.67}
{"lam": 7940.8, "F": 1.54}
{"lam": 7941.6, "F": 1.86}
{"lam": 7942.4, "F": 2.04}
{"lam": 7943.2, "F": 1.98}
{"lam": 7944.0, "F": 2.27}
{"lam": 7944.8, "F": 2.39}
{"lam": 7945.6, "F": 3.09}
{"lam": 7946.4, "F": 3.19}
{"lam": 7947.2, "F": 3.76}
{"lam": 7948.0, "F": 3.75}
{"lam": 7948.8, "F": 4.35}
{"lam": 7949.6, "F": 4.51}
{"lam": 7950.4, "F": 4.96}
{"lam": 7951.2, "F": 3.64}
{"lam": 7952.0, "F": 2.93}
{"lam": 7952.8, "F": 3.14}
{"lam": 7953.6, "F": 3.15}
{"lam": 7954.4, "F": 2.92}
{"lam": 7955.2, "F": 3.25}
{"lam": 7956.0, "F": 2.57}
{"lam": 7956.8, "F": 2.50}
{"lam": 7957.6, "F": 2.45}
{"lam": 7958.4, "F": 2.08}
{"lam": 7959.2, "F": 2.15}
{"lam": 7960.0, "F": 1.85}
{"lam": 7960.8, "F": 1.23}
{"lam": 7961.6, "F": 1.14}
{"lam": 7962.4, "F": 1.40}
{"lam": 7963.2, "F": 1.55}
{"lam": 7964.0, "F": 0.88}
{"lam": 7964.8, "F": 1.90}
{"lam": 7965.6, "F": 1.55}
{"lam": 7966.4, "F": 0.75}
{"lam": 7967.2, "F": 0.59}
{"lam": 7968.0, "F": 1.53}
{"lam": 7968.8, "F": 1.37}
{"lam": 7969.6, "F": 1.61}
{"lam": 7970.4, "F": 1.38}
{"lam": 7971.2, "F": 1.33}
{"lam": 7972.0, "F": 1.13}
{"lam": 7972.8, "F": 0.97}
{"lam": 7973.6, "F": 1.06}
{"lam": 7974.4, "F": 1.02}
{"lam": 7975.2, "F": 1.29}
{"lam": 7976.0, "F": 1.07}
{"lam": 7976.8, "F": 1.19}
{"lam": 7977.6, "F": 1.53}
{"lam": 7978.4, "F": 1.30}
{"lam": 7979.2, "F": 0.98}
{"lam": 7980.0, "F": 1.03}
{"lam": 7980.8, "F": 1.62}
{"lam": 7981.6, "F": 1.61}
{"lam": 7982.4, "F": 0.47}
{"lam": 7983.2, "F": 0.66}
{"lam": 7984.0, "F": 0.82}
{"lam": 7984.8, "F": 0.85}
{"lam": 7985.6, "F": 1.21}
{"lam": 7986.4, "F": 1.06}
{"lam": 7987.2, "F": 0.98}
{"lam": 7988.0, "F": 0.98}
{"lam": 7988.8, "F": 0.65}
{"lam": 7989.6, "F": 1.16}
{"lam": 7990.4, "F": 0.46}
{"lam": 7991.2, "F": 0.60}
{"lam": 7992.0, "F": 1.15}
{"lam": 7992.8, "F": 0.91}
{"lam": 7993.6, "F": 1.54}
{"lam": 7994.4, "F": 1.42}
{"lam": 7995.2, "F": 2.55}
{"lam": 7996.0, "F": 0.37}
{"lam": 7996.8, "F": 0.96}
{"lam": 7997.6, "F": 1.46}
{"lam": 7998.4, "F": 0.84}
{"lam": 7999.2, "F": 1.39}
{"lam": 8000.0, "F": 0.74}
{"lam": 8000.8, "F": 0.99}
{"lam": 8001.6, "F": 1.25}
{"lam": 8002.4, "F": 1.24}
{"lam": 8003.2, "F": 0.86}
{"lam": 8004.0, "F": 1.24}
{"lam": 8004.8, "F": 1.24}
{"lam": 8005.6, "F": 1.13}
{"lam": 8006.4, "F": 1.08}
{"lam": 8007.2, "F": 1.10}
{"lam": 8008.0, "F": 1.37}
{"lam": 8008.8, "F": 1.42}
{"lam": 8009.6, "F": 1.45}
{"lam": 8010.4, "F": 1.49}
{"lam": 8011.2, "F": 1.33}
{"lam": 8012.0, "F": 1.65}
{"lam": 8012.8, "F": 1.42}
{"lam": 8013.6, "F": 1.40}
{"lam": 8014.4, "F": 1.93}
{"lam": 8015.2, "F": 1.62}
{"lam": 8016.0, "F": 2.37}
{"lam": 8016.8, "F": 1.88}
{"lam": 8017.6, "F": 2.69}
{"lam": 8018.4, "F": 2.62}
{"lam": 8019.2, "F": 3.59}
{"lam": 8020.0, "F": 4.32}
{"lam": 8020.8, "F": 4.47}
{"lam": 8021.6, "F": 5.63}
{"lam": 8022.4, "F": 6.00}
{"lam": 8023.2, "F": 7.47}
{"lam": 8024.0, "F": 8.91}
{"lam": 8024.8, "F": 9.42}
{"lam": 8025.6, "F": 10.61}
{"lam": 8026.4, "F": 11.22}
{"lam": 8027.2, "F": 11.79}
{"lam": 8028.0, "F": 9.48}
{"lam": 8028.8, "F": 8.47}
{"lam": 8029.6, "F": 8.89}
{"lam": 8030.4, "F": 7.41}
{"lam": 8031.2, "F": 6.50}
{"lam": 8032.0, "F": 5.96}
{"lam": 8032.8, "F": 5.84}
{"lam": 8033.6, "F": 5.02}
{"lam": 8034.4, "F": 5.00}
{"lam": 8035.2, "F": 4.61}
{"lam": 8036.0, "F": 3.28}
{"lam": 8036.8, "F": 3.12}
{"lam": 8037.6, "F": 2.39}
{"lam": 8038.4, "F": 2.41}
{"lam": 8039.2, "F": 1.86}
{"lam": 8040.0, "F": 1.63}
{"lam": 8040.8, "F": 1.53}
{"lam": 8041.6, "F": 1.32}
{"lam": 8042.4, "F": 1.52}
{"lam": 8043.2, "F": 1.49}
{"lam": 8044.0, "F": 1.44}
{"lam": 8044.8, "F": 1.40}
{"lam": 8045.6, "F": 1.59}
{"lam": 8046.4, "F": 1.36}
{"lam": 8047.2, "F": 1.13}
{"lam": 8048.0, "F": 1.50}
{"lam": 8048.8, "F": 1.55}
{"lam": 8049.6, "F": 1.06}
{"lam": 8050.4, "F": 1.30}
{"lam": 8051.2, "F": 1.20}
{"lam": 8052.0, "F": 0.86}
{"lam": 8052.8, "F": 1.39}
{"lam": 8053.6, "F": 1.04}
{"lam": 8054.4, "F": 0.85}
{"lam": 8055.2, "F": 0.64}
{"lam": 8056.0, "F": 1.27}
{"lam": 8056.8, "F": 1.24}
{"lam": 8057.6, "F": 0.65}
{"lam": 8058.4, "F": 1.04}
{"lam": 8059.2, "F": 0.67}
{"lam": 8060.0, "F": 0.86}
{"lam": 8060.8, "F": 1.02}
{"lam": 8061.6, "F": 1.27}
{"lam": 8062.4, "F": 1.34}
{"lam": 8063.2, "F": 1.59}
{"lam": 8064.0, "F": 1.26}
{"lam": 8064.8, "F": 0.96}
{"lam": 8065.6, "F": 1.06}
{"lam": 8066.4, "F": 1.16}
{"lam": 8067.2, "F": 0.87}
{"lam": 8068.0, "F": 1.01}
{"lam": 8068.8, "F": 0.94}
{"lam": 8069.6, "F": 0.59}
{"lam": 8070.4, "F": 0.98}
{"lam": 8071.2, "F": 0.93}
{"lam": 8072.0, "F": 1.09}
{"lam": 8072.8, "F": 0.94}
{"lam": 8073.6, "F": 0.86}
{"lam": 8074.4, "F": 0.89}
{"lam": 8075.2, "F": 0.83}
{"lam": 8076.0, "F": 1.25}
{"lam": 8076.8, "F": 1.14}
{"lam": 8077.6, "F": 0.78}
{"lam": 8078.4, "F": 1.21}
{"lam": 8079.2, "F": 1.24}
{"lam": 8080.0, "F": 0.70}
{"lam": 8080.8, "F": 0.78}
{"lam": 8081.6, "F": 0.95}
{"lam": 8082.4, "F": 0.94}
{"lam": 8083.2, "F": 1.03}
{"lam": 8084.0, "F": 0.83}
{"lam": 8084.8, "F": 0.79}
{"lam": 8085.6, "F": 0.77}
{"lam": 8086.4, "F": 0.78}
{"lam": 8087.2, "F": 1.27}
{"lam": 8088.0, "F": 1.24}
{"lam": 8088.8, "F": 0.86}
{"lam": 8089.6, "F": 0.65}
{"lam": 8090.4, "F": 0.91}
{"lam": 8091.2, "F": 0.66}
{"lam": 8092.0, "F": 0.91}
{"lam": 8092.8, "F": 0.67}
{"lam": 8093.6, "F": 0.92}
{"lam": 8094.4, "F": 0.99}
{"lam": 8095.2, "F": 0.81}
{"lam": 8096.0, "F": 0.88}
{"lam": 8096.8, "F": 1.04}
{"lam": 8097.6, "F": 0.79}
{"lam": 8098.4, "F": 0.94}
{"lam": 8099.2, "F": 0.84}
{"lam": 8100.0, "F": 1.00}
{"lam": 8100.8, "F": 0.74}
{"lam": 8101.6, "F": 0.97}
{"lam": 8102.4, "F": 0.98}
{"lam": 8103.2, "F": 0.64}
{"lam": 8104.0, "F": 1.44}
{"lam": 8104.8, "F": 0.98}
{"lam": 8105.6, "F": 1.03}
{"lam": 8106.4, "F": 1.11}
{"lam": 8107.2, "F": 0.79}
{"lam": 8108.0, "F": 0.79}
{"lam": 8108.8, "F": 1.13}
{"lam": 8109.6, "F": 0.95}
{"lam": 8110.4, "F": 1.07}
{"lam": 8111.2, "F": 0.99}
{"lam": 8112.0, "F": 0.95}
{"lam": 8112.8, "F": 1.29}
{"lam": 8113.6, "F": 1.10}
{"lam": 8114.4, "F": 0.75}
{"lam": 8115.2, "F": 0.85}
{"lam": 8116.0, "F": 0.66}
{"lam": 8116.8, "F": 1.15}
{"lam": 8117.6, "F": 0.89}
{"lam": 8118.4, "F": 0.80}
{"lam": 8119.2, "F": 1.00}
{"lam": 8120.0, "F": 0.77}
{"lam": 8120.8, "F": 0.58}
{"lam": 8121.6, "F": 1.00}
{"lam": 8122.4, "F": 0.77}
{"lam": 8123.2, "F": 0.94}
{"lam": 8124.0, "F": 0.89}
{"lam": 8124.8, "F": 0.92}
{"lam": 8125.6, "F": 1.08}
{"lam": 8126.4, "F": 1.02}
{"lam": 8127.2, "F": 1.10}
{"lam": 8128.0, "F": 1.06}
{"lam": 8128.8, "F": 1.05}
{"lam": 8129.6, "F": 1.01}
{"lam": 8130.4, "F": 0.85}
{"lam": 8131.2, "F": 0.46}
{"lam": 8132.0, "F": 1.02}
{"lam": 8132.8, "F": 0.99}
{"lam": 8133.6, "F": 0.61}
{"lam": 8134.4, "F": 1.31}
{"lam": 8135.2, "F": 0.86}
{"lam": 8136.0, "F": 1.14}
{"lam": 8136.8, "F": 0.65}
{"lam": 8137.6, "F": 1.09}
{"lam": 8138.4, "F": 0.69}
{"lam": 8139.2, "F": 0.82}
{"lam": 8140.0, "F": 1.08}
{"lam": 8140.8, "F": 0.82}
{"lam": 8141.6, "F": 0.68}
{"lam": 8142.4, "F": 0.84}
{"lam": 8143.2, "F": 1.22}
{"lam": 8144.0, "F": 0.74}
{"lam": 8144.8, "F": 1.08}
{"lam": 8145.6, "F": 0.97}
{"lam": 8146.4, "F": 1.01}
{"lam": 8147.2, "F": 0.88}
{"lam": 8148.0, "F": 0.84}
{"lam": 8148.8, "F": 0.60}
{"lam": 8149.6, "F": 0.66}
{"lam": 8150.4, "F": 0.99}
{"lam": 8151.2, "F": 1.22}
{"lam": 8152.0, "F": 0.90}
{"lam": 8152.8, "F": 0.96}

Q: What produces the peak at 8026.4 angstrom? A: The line [O III] 5007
